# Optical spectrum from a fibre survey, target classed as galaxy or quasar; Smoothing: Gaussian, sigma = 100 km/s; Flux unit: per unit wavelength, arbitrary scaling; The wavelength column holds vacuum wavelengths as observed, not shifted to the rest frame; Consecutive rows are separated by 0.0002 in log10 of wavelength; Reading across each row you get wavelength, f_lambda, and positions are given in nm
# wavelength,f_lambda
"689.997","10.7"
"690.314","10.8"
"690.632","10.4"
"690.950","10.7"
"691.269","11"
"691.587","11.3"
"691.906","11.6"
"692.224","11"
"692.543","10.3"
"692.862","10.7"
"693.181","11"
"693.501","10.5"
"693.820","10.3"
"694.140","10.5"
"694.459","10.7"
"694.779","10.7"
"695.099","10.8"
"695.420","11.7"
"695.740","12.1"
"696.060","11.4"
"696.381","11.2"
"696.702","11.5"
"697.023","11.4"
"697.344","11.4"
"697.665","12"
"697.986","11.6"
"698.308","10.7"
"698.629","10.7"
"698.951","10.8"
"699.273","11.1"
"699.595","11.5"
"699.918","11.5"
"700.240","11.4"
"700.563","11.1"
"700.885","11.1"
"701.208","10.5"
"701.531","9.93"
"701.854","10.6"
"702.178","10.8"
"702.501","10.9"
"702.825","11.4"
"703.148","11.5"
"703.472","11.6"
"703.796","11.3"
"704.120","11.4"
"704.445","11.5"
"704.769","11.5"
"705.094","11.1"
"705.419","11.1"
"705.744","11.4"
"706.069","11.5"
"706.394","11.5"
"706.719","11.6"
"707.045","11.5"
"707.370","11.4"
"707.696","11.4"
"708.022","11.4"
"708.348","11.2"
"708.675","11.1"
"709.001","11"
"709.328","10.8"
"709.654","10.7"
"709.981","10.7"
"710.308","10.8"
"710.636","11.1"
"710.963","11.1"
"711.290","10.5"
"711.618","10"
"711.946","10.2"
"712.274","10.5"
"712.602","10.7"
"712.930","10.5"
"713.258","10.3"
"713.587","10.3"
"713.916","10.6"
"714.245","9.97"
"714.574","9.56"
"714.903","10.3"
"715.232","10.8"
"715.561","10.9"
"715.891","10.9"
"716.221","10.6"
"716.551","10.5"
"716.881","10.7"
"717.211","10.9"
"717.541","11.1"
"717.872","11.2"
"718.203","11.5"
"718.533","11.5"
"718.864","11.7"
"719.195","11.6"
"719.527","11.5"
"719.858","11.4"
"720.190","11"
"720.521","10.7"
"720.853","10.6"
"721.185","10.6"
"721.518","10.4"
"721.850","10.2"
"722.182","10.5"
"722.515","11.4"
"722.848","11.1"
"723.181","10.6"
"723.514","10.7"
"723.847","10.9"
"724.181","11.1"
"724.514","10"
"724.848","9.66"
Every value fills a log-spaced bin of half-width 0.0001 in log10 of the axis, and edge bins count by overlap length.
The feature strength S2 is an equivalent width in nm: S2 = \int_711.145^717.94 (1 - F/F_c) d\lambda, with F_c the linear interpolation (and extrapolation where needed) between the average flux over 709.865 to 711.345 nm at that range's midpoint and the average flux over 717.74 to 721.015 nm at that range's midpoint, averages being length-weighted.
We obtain 0.329 nm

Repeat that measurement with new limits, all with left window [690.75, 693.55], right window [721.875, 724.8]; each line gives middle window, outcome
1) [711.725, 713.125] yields 0.04 nm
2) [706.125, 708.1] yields -0.12 nm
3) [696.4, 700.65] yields -0.16 nm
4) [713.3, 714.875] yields 0.09 nm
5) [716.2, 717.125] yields 0.01 nm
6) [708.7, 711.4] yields -0.02 nm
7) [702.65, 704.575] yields -0.11 nm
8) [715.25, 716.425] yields 0.00 nm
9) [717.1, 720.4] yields -0.18 nm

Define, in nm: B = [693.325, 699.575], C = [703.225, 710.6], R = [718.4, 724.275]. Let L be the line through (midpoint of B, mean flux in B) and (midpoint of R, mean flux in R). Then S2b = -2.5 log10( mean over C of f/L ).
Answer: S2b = -0.02 mag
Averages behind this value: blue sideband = 11.1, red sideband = 11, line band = 11.2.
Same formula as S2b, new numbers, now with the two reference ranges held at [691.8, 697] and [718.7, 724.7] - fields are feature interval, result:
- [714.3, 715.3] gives 0.08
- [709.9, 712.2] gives 0.03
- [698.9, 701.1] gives -0.02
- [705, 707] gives -0.04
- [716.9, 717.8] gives -0.01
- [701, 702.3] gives 0.05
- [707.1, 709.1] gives -0.03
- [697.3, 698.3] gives -0.05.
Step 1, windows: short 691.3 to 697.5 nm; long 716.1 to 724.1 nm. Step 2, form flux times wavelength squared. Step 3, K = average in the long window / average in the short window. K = 1.07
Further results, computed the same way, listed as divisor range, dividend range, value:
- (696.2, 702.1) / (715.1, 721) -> 1.05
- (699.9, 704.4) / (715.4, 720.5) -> 1.05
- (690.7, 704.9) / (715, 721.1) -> 1.05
